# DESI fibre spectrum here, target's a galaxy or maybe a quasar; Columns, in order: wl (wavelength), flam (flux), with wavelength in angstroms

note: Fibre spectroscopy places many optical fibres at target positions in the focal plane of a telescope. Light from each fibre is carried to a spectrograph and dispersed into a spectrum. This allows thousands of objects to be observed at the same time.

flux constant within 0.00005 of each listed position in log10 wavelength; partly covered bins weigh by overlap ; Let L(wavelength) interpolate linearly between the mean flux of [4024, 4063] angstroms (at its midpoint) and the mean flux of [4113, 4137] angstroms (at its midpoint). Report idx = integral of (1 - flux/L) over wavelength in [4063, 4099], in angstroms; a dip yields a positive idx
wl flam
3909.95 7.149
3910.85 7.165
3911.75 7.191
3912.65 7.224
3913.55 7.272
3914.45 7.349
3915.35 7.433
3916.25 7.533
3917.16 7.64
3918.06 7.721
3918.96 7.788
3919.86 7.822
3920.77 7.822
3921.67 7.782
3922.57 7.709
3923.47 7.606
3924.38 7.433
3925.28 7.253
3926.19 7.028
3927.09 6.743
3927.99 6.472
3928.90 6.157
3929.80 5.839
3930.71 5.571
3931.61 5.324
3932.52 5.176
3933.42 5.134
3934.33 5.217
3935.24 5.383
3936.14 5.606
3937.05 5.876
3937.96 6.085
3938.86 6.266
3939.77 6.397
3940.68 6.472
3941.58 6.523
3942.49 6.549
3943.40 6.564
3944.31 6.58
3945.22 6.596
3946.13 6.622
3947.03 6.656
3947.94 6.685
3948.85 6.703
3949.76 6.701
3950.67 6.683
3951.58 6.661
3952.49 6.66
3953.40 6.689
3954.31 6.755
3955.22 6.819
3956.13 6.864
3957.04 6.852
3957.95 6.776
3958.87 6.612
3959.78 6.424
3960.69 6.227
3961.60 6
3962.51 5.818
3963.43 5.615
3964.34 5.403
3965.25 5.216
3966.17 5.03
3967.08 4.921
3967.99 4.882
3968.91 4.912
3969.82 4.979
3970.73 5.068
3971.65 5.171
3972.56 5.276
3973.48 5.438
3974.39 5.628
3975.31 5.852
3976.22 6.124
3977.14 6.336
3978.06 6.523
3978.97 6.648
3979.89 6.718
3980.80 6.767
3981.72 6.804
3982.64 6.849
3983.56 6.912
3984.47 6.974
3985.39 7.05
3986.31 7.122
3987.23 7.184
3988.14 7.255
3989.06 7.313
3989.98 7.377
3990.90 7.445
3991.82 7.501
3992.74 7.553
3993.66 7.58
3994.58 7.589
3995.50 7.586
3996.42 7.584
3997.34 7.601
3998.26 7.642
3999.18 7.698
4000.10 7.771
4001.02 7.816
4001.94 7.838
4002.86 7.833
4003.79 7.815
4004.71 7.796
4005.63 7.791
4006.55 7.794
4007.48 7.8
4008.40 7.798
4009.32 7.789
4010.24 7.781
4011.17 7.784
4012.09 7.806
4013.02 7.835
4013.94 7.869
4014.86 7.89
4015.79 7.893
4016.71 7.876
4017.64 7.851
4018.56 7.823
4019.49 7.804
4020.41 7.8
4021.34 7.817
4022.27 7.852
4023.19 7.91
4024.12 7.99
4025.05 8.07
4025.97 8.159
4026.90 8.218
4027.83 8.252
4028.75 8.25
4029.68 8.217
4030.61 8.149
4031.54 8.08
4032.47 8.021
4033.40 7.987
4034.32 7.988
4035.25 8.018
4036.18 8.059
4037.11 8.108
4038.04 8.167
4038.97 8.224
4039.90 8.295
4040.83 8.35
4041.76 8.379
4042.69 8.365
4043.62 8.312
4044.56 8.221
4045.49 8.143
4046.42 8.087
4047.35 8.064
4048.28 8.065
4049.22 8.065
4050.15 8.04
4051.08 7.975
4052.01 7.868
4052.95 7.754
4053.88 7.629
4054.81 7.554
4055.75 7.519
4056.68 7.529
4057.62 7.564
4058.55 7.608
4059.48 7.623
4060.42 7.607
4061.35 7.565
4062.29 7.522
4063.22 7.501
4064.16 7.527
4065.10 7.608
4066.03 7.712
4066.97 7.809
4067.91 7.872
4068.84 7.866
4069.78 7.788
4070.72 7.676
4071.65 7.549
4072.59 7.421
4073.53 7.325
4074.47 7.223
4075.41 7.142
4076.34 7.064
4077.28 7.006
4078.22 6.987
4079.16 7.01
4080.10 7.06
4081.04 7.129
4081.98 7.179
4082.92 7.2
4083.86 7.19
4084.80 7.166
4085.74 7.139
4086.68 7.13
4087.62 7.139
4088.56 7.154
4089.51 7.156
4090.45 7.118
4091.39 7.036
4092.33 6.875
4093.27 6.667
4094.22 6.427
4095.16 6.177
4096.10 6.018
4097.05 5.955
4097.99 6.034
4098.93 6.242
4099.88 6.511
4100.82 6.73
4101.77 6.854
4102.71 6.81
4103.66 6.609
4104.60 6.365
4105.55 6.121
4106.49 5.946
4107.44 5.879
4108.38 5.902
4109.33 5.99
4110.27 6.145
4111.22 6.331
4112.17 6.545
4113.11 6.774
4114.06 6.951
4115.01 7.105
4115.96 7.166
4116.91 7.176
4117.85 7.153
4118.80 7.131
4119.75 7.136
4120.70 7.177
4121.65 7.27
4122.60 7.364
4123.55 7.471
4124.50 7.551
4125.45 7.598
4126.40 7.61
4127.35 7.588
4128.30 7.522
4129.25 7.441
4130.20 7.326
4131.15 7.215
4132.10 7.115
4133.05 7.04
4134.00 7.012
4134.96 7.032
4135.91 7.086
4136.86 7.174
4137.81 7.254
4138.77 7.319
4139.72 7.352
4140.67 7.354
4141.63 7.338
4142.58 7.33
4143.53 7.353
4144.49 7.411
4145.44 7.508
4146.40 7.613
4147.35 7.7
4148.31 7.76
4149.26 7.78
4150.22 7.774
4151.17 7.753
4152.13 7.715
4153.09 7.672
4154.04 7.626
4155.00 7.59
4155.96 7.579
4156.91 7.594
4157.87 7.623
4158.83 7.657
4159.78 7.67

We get 2.5 angstroms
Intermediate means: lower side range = 7.99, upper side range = 7.24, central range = 7.12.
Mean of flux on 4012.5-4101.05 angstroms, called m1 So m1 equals 7.58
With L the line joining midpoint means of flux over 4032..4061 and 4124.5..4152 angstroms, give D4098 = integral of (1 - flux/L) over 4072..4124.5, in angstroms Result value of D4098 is 5.7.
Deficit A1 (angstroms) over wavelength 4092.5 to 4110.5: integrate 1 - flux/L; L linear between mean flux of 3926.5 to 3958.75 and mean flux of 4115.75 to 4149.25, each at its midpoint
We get 2.2 angstroms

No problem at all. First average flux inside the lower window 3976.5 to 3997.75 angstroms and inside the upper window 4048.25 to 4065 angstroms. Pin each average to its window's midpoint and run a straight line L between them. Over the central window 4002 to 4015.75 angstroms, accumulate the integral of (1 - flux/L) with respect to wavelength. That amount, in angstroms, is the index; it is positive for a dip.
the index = -1.0 angstroms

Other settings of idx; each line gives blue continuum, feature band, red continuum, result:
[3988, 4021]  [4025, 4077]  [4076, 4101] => -4.6 angstroms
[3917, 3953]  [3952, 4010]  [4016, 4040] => 4.7 angstroms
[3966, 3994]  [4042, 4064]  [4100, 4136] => -3.9 angstroms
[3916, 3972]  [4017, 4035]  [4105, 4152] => -3.5 angstroms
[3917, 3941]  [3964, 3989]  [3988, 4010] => 4.3 angstroms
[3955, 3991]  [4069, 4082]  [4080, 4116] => -1.4 angstroms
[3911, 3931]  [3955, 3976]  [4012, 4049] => 5.1 angstroms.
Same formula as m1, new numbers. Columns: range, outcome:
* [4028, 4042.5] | 8.16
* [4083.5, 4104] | 6.73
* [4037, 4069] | 7.89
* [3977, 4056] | 7.75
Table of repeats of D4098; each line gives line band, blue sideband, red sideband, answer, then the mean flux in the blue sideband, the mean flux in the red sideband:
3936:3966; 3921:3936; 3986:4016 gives 1.67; 6.37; 7.66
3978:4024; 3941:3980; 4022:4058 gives -2.88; 6.13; 8.04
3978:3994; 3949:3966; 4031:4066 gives -0.59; 6.36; 7.92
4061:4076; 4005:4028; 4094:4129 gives -0.63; 7.88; 6.75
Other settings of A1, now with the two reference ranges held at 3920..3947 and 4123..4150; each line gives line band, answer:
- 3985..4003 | -2.14 angstroms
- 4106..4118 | 1.24 angstroms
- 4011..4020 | -1.36 angstroms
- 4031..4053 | -3.72 angstroms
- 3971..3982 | 0.92 angstroms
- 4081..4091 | 0.00 angstroms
